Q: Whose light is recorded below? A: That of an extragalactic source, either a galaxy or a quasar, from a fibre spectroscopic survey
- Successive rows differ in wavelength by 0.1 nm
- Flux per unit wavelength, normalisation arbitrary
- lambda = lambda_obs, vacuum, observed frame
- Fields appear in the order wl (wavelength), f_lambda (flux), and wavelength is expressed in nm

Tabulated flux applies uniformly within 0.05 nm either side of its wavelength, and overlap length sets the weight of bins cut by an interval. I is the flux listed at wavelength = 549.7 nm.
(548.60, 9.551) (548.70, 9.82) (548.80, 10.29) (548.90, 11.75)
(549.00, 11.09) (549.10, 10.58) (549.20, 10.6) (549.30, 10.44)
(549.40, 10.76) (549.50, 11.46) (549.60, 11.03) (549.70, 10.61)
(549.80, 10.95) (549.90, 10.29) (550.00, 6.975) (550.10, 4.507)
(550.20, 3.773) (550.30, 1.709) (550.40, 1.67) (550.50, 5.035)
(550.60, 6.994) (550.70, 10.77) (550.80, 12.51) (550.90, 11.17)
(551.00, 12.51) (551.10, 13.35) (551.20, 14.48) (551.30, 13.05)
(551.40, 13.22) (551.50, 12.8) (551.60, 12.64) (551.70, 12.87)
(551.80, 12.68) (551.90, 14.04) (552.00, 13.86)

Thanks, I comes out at 10.61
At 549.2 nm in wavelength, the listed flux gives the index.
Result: 10.6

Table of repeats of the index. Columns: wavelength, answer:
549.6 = 11.03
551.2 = 14.48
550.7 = 10.77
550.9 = 11.17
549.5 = 11.46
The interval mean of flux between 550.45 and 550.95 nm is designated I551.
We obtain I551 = 9.3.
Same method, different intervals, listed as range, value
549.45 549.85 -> 11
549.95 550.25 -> 5.09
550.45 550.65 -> 6.01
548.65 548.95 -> 10.6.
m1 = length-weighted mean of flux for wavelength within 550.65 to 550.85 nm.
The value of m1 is 11.6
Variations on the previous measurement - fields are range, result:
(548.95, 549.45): 10.7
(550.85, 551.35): 12.9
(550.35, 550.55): 3.35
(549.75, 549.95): 10.6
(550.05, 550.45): 2.91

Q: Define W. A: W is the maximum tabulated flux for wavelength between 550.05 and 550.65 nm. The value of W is 6.994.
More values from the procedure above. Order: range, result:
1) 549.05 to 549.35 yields 10.6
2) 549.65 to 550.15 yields 10.95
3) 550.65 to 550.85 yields 12.51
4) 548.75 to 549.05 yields 11.75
